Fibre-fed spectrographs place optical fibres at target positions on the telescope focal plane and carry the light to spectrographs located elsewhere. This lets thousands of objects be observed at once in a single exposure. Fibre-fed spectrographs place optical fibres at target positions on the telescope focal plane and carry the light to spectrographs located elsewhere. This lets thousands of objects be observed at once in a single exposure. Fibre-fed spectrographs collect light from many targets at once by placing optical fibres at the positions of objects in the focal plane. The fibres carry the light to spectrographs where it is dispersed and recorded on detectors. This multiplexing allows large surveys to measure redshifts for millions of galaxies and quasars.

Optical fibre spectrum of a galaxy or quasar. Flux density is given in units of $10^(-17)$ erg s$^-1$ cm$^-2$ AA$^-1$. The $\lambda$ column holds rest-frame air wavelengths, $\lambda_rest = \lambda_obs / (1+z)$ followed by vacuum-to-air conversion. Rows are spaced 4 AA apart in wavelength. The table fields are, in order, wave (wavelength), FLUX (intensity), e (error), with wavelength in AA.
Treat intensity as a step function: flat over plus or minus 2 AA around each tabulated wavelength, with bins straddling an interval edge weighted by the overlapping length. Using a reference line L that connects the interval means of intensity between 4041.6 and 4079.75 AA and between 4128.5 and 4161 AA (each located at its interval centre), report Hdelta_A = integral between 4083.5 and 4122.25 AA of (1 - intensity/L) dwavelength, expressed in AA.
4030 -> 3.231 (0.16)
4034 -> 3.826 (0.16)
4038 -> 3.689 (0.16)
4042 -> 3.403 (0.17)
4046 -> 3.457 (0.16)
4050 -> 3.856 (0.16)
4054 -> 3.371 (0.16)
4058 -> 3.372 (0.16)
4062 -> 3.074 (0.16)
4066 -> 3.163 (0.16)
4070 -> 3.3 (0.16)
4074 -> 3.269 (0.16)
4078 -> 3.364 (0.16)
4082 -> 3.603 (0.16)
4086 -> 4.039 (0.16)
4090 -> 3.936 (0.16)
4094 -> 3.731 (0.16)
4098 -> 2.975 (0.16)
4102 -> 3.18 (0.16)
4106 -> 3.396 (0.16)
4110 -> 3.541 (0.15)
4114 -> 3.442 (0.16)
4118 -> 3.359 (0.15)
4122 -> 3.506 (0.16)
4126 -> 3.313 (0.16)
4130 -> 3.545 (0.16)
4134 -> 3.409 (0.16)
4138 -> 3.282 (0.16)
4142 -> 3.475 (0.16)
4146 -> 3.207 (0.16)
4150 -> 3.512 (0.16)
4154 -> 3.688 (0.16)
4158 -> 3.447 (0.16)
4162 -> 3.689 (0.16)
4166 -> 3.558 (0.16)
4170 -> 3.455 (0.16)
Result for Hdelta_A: -1.2 AA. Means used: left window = 3.36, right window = 3.45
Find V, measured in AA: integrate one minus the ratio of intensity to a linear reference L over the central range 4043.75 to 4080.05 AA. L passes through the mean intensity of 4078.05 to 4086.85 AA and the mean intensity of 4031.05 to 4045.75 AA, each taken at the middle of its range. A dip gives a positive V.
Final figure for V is 2.8 AA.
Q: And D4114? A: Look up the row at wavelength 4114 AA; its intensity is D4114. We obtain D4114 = 3.442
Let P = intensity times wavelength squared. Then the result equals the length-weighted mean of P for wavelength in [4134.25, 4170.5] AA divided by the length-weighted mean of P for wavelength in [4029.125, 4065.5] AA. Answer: 1.05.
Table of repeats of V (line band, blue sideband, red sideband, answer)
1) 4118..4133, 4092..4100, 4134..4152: -0.3 AA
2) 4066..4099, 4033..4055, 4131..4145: -0.1 AA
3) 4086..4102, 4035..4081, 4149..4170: -0.5 AA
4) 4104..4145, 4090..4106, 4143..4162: 0.2 AA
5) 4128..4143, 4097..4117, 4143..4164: 0.1 AA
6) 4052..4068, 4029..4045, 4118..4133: 1.3 AA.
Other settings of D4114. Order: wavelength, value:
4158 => 3.447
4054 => 3.371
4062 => 3.074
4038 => 3.689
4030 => 3.231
